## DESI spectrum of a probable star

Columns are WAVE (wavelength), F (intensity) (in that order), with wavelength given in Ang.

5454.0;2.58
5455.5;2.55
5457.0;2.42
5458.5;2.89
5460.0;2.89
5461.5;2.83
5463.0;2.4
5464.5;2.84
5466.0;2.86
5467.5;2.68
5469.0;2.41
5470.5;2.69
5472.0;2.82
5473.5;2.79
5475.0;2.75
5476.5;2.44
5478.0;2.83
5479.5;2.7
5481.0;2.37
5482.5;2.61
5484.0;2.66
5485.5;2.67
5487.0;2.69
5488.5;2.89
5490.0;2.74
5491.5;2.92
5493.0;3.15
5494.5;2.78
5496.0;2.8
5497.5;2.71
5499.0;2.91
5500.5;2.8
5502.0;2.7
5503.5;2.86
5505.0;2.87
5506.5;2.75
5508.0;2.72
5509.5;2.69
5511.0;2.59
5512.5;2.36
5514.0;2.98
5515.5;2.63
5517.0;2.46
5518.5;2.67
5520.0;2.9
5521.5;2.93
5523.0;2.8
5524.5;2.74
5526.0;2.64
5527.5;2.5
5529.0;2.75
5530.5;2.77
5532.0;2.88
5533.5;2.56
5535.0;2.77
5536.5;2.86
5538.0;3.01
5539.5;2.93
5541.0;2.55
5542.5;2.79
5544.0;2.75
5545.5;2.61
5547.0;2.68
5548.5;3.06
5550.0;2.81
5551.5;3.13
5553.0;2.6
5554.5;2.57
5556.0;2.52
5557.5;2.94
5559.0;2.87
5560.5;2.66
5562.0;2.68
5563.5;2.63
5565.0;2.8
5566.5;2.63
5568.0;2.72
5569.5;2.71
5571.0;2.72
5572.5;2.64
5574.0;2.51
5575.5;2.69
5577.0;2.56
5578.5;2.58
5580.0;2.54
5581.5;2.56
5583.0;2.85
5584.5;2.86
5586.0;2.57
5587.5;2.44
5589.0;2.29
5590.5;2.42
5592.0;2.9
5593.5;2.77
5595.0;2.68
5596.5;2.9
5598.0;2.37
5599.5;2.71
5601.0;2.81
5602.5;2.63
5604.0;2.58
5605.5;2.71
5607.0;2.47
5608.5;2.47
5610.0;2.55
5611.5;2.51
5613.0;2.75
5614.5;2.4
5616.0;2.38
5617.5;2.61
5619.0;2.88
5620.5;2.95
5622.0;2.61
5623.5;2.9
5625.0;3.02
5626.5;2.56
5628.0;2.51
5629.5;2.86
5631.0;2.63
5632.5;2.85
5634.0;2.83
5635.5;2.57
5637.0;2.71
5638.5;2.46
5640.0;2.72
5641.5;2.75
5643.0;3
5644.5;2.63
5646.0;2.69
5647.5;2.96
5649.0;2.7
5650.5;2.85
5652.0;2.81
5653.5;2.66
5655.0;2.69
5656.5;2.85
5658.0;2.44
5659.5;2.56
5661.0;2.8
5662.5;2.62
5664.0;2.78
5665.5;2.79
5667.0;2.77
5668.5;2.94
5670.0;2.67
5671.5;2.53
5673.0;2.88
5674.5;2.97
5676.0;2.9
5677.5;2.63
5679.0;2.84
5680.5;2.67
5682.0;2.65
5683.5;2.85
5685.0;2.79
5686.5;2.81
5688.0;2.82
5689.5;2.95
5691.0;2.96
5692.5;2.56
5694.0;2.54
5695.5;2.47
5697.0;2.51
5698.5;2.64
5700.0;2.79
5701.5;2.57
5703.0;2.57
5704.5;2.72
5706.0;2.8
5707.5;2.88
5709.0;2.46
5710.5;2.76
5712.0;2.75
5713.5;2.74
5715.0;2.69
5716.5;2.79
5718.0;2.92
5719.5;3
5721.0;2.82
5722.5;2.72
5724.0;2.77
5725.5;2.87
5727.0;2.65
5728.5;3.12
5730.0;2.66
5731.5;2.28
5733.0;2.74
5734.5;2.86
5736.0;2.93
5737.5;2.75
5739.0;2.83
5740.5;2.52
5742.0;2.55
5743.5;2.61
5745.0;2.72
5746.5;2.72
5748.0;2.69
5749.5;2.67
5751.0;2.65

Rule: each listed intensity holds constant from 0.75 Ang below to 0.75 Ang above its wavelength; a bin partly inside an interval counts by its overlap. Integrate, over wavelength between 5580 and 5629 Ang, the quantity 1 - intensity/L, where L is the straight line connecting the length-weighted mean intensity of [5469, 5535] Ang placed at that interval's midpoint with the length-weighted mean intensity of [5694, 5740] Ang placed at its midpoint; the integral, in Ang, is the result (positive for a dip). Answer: 1.5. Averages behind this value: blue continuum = 2.73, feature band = 2.64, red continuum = 2.73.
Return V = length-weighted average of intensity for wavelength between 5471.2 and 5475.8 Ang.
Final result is 2.78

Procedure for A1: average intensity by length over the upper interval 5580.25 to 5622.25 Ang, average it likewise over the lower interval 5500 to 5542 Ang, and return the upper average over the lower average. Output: 0.96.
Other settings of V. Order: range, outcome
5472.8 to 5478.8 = 2.7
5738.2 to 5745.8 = 2.65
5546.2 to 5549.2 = 2.86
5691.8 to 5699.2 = 2.54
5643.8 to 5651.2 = 2.77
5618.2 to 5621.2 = 2.91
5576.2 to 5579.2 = 2.57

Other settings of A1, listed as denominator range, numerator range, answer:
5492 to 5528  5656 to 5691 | 1.01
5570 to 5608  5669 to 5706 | 1.04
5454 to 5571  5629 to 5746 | 1.00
